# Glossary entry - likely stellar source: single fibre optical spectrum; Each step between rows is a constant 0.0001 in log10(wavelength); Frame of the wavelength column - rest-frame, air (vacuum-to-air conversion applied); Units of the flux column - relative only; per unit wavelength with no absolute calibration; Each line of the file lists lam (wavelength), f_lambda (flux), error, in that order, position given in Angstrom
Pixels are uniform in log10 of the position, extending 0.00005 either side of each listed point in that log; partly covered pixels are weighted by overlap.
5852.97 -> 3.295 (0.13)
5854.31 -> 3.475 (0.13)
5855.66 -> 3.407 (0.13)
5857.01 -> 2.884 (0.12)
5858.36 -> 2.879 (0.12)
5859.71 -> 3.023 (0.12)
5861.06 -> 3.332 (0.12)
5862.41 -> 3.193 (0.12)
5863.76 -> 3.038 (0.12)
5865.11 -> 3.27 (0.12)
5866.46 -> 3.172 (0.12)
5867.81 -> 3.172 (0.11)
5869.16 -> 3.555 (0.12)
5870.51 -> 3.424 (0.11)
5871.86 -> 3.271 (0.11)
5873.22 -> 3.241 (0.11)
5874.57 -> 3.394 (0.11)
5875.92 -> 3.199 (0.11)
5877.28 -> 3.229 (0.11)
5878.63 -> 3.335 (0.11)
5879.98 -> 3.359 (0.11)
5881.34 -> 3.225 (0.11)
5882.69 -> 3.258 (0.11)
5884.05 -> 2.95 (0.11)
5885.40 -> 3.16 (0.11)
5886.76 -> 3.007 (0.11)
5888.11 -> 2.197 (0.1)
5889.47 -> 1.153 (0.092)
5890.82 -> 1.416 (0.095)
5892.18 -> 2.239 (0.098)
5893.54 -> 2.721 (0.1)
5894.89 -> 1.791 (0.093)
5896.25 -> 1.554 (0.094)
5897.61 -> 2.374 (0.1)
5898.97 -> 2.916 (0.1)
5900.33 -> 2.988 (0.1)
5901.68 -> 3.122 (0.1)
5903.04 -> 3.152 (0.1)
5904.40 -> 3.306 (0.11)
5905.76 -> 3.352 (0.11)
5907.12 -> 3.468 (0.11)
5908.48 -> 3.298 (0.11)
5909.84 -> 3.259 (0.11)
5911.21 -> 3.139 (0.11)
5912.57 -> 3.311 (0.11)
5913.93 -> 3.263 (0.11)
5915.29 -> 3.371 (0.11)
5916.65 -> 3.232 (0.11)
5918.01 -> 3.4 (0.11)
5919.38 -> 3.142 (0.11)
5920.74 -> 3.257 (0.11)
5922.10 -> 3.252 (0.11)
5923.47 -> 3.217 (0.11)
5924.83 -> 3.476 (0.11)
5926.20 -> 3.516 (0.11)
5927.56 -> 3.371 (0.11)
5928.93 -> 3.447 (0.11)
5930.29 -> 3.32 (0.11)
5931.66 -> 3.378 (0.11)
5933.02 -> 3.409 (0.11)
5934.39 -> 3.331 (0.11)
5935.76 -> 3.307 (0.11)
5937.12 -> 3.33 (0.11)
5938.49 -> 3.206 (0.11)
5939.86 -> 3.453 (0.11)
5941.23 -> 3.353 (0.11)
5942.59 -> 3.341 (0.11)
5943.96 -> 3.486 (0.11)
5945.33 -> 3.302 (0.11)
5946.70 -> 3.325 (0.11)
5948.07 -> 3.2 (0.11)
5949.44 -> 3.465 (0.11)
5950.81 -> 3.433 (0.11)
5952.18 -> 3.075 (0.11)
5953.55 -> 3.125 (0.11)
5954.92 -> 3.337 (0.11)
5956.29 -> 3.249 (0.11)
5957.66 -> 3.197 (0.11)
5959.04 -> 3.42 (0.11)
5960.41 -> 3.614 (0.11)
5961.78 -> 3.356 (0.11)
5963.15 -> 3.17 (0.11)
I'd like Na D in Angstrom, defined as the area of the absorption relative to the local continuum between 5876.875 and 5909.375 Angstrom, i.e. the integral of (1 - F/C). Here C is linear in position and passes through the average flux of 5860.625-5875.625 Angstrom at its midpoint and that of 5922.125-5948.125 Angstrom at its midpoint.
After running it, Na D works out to 5.2 Angstrom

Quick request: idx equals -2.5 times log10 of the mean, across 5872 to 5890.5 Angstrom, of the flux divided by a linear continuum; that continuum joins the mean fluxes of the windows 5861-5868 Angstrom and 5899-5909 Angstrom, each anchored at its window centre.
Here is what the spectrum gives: 0.09 mag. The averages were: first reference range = 3.19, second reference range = 3.22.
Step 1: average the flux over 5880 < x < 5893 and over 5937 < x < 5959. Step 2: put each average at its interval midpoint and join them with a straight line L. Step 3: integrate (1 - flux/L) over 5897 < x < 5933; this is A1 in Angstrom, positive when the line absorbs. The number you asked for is -4.3 Angstrom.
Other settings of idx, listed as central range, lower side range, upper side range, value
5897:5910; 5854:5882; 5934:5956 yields 0.051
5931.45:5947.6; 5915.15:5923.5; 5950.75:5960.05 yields -0.028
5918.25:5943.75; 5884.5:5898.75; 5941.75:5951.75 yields -0.110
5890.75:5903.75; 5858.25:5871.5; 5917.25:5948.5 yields 0.305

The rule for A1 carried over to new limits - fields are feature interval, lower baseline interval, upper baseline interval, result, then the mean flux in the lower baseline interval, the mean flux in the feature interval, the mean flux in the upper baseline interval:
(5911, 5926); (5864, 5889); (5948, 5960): -0.3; 3.17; 3.29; 3.29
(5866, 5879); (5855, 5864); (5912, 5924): -0.6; 3.11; 3.3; 3.27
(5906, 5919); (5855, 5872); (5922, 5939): 0.0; 3.2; 3.3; 3.35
